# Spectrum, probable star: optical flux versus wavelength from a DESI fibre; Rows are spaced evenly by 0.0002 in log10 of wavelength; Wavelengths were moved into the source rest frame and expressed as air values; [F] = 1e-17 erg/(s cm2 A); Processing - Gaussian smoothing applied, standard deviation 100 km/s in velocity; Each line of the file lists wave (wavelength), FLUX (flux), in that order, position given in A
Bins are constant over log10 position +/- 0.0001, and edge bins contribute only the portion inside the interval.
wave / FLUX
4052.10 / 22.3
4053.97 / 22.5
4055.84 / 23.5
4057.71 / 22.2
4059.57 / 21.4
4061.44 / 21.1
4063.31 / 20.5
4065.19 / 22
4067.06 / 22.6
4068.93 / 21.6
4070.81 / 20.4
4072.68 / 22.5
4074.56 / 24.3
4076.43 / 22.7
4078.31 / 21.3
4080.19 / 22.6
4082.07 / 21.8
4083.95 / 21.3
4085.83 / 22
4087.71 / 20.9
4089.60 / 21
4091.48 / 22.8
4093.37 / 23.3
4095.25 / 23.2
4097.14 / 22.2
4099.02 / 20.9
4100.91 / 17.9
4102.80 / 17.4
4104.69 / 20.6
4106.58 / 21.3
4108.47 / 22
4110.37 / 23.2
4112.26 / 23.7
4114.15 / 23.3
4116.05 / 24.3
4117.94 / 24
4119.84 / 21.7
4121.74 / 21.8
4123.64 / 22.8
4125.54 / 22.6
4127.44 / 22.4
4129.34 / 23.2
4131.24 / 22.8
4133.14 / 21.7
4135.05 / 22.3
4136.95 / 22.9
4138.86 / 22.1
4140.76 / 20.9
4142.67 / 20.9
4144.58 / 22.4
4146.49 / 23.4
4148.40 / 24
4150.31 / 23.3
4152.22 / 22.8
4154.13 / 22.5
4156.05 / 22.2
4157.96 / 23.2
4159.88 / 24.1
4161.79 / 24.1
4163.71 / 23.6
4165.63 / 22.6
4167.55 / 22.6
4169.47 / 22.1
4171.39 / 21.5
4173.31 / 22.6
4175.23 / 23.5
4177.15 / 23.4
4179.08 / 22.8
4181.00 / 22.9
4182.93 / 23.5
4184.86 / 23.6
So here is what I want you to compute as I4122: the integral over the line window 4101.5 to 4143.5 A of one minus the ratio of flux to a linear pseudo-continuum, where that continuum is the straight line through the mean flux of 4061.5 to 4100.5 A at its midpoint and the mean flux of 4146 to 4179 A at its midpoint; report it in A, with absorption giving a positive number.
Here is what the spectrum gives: 0.6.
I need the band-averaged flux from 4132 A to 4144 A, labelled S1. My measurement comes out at 21.8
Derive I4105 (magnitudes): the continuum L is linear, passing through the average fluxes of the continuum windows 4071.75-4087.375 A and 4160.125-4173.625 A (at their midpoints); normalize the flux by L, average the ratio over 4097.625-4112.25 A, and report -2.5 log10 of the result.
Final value 0.085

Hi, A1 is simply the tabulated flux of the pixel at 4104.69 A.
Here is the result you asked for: 20.6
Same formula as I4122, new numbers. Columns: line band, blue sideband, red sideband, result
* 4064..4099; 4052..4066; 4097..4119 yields -0.4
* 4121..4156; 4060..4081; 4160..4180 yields 0.2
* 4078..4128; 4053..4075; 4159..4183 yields 0.9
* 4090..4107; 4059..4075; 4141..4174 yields 0.8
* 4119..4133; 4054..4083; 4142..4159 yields 0.1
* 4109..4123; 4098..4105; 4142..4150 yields -1.9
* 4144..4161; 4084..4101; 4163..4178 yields -0.5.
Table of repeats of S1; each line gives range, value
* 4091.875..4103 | 21.1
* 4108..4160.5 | 22.7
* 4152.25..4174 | 22.8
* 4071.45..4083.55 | 22.4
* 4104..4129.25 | 22.6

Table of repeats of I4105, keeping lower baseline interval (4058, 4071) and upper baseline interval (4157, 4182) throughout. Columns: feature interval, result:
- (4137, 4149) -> 0.02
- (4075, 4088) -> -0.01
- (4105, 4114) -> -0.02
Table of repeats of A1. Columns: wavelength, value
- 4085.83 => 22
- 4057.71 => 22.2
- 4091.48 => 22.8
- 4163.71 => 23.6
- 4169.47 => 22.1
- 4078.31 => 21.3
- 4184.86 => 23.6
